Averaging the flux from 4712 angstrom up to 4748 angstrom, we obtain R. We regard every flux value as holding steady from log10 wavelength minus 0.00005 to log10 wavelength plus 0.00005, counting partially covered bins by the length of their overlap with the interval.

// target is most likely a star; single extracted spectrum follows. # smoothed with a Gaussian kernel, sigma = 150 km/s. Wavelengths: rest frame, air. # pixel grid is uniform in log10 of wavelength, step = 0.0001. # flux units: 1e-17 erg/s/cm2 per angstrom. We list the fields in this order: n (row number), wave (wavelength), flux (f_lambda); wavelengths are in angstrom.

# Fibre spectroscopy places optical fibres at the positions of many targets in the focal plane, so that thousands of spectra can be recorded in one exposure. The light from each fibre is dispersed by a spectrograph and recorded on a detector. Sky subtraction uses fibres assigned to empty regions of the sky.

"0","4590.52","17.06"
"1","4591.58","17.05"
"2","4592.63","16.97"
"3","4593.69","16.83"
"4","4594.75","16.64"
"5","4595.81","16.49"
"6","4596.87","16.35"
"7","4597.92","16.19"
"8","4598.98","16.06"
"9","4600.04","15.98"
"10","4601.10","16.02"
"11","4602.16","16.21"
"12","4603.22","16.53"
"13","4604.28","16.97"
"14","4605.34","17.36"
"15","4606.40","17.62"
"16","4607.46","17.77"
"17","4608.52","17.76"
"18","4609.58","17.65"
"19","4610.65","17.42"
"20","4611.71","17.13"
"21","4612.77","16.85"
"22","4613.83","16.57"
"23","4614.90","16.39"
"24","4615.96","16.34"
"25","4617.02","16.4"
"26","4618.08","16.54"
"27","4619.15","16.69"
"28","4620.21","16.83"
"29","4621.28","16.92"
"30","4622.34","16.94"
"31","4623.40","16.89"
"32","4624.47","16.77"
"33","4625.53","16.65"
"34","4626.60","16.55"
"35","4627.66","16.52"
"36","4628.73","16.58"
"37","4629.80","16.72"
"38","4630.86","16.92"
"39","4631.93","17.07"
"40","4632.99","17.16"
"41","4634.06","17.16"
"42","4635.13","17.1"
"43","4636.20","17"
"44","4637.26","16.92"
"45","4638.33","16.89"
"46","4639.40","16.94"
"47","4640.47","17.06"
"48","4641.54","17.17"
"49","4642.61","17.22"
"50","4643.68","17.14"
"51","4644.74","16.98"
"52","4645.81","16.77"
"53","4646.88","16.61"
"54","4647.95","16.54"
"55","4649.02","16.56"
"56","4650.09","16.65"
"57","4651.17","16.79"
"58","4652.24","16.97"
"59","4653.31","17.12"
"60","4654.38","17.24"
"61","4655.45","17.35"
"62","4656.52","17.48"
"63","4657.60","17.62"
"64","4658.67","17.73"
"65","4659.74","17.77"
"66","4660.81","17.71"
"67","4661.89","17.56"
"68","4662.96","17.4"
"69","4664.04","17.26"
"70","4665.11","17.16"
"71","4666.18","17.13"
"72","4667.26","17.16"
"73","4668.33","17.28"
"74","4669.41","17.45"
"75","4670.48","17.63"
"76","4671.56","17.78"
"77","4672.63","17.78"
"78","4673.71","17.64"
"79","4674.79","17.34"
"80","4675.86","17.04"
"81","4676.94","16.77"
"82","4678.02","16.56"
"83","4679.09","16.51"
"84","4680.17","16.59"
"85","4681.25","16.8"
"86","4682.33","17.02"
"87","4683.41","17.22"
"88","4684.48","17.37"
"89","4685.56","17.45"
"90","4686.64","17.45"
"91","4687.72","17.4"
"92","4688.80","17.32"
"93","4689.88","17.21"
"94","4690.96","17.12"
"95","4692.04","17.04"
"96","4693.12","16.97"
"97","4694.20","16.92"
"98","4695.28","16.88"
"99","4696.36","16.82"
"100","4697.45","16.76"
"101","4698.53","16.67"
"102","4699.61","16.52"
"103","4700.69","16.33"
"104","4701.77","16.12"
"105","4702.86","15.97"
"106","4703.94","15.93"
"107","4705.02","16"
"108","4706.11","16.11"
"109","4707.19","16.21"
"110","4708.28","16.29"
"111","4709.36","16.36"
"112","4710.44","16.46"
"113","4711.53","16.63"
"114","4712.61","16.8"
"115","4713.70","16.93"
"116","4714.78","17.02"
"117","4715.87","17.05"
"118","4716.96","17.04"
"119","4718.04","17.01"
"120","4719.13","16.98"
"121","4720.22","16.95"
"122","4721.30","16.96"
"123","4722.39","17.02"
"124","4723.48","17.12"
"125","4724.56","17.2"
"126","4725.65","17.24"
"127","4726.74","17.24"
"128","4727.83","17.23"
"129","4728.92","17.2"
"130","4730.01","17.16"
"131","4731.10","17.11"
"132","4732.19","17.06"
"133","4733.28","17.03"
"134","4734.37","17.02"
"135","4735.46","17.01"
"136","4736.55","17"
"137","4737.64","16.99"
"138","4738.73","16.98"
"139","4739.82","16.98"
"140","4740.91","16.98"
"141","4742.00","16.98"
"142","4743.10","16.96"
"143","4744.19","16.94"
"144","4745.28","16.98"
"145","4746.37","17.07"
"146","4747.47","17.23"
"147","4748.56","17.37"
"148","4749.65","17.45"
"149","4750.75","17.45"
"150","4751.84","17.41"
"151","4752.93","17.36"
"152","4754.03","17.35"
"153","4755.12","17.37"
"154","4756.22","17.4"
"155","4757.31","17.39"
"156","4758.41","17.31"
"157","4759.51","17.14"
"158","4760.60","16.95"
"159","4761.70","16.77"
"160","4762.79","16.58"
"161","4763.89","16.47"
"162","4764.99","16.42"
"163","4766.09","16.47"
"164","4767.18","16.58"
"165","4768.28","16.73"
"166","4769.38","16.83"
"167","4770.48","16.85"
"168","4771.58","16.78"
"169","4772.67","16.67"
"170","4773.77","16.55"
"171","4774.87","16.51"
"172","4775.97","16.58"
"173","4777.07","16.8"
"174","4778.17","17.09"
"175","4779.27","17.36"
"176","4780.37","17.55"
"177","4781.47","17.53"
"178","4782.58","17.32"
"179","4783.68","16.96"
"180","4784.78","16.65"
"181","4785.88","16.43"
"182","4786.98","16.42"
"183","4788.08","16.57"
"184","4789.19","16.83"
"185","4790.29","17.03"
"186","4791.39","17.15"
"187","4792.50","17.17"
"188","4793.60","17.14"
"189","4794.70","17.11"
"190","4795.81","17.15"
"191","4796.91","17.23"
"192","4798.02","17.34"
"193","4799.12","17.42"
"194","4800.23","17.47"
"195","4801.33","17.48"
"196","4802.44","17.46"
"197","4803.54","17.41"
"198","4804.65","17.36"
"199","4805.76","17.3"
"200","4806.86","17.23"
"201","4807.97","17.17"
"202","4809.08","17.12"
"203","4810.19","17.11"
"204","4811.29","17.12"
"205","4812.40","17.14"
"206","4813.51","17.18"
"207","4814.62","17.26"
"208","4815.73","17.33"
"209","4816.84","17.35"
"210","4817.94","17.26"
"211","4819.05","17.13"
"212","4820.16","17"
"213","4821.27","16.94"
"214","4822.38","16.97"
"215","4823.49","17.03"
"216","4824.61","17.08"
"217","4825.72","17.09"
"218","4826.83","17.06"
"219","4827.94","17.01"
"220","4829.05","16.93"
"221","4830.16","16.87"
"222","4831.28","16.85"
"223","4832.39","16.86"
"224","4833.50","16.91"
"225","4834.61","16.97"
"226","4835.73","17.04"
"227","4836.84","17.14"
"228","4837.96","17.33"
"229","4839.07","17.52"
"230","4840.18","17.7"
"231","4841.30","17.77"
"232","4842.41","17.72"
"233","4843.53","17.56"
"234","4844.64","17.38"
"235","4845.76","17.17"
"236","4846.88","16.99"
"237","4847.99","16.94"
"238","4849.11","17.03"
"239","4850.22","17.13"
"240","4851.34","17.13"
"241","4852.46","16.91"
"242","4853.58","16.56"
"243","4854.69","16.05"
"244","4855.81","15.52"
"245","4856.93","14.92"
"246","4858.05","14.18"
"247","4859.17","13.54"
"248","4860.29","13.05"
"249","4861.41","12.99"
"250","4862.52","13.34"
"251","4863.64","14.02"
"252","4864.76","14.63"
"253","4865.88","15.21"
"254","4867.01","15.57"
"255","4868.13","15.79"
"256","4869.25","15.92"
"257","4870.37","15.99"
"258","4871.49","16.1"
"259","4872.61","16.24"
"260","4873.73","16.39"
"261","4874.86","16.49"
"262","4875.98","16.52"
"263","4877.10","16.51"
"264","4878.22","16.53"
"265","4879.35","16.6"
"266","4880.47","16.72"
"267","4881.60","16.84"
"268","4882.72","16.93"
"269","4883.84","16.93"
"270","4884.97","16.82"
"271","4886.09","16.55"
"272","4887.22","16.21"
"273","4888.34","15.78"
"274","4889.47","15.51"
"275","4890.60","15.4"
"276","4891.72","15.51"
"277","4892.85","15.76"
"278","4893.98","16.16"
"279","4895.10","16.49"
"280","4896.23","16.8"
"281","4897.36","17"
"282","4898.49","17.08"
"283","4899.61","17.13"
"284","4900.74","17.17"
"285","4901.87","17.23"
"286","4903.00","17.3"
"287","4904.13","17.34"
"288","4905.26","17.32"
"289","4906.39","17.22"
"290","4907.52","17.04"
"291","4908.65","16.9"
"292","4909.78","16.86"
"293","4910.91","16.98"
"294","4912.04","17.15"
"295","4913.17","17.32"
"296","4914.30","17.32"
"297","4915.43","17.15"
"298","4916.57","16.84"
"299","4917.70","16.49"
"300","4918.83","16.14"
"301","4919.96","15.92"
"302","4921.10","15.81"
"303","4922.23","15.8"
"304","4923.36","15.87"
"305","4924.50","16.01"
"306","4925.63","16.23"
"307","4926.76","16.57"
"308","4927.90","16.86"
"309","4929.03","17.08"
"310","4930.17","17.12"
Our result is 17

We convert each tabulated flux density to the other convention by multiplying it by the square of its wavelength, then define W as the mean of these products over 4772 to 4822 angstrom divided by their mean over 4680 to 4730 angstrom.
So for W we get 1.05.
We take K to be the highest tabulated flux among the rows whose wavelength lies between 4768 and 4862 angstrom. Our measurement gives 17.77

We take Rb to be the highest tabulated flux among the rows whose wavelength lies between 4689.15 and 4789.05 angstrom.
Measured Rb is 17.55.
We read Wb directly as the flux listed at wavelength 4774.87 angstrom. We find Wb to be 16.51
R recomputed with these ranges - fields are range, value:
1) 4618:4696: 17.1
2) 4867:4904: 16.4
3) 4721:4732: 17.1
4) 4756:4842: 17.1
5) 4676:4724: 16.8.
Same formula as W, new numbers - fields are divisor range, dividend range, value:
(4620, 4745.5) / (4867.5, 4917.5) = 1.07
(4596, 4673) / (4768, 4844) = 1.08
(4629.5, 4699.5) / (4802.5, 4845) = 1.07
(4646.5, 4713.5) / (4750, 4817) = 1.05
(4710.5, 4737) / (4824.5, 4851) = 1.06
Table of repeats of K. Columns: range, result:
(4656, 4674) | 17.78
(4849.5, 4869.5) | 17.13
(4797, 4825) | 17.48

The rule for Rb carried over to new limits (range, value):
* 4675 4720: 17.45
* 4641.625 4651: 17.22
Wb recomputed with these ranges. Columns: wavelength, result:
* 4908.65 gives 16.9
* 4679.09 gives 16.51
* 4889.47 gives 15.51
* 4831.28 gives 16.85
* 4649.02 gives 16.56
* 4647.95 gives 16.54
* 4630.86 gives 16.92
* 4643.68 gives 17.14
